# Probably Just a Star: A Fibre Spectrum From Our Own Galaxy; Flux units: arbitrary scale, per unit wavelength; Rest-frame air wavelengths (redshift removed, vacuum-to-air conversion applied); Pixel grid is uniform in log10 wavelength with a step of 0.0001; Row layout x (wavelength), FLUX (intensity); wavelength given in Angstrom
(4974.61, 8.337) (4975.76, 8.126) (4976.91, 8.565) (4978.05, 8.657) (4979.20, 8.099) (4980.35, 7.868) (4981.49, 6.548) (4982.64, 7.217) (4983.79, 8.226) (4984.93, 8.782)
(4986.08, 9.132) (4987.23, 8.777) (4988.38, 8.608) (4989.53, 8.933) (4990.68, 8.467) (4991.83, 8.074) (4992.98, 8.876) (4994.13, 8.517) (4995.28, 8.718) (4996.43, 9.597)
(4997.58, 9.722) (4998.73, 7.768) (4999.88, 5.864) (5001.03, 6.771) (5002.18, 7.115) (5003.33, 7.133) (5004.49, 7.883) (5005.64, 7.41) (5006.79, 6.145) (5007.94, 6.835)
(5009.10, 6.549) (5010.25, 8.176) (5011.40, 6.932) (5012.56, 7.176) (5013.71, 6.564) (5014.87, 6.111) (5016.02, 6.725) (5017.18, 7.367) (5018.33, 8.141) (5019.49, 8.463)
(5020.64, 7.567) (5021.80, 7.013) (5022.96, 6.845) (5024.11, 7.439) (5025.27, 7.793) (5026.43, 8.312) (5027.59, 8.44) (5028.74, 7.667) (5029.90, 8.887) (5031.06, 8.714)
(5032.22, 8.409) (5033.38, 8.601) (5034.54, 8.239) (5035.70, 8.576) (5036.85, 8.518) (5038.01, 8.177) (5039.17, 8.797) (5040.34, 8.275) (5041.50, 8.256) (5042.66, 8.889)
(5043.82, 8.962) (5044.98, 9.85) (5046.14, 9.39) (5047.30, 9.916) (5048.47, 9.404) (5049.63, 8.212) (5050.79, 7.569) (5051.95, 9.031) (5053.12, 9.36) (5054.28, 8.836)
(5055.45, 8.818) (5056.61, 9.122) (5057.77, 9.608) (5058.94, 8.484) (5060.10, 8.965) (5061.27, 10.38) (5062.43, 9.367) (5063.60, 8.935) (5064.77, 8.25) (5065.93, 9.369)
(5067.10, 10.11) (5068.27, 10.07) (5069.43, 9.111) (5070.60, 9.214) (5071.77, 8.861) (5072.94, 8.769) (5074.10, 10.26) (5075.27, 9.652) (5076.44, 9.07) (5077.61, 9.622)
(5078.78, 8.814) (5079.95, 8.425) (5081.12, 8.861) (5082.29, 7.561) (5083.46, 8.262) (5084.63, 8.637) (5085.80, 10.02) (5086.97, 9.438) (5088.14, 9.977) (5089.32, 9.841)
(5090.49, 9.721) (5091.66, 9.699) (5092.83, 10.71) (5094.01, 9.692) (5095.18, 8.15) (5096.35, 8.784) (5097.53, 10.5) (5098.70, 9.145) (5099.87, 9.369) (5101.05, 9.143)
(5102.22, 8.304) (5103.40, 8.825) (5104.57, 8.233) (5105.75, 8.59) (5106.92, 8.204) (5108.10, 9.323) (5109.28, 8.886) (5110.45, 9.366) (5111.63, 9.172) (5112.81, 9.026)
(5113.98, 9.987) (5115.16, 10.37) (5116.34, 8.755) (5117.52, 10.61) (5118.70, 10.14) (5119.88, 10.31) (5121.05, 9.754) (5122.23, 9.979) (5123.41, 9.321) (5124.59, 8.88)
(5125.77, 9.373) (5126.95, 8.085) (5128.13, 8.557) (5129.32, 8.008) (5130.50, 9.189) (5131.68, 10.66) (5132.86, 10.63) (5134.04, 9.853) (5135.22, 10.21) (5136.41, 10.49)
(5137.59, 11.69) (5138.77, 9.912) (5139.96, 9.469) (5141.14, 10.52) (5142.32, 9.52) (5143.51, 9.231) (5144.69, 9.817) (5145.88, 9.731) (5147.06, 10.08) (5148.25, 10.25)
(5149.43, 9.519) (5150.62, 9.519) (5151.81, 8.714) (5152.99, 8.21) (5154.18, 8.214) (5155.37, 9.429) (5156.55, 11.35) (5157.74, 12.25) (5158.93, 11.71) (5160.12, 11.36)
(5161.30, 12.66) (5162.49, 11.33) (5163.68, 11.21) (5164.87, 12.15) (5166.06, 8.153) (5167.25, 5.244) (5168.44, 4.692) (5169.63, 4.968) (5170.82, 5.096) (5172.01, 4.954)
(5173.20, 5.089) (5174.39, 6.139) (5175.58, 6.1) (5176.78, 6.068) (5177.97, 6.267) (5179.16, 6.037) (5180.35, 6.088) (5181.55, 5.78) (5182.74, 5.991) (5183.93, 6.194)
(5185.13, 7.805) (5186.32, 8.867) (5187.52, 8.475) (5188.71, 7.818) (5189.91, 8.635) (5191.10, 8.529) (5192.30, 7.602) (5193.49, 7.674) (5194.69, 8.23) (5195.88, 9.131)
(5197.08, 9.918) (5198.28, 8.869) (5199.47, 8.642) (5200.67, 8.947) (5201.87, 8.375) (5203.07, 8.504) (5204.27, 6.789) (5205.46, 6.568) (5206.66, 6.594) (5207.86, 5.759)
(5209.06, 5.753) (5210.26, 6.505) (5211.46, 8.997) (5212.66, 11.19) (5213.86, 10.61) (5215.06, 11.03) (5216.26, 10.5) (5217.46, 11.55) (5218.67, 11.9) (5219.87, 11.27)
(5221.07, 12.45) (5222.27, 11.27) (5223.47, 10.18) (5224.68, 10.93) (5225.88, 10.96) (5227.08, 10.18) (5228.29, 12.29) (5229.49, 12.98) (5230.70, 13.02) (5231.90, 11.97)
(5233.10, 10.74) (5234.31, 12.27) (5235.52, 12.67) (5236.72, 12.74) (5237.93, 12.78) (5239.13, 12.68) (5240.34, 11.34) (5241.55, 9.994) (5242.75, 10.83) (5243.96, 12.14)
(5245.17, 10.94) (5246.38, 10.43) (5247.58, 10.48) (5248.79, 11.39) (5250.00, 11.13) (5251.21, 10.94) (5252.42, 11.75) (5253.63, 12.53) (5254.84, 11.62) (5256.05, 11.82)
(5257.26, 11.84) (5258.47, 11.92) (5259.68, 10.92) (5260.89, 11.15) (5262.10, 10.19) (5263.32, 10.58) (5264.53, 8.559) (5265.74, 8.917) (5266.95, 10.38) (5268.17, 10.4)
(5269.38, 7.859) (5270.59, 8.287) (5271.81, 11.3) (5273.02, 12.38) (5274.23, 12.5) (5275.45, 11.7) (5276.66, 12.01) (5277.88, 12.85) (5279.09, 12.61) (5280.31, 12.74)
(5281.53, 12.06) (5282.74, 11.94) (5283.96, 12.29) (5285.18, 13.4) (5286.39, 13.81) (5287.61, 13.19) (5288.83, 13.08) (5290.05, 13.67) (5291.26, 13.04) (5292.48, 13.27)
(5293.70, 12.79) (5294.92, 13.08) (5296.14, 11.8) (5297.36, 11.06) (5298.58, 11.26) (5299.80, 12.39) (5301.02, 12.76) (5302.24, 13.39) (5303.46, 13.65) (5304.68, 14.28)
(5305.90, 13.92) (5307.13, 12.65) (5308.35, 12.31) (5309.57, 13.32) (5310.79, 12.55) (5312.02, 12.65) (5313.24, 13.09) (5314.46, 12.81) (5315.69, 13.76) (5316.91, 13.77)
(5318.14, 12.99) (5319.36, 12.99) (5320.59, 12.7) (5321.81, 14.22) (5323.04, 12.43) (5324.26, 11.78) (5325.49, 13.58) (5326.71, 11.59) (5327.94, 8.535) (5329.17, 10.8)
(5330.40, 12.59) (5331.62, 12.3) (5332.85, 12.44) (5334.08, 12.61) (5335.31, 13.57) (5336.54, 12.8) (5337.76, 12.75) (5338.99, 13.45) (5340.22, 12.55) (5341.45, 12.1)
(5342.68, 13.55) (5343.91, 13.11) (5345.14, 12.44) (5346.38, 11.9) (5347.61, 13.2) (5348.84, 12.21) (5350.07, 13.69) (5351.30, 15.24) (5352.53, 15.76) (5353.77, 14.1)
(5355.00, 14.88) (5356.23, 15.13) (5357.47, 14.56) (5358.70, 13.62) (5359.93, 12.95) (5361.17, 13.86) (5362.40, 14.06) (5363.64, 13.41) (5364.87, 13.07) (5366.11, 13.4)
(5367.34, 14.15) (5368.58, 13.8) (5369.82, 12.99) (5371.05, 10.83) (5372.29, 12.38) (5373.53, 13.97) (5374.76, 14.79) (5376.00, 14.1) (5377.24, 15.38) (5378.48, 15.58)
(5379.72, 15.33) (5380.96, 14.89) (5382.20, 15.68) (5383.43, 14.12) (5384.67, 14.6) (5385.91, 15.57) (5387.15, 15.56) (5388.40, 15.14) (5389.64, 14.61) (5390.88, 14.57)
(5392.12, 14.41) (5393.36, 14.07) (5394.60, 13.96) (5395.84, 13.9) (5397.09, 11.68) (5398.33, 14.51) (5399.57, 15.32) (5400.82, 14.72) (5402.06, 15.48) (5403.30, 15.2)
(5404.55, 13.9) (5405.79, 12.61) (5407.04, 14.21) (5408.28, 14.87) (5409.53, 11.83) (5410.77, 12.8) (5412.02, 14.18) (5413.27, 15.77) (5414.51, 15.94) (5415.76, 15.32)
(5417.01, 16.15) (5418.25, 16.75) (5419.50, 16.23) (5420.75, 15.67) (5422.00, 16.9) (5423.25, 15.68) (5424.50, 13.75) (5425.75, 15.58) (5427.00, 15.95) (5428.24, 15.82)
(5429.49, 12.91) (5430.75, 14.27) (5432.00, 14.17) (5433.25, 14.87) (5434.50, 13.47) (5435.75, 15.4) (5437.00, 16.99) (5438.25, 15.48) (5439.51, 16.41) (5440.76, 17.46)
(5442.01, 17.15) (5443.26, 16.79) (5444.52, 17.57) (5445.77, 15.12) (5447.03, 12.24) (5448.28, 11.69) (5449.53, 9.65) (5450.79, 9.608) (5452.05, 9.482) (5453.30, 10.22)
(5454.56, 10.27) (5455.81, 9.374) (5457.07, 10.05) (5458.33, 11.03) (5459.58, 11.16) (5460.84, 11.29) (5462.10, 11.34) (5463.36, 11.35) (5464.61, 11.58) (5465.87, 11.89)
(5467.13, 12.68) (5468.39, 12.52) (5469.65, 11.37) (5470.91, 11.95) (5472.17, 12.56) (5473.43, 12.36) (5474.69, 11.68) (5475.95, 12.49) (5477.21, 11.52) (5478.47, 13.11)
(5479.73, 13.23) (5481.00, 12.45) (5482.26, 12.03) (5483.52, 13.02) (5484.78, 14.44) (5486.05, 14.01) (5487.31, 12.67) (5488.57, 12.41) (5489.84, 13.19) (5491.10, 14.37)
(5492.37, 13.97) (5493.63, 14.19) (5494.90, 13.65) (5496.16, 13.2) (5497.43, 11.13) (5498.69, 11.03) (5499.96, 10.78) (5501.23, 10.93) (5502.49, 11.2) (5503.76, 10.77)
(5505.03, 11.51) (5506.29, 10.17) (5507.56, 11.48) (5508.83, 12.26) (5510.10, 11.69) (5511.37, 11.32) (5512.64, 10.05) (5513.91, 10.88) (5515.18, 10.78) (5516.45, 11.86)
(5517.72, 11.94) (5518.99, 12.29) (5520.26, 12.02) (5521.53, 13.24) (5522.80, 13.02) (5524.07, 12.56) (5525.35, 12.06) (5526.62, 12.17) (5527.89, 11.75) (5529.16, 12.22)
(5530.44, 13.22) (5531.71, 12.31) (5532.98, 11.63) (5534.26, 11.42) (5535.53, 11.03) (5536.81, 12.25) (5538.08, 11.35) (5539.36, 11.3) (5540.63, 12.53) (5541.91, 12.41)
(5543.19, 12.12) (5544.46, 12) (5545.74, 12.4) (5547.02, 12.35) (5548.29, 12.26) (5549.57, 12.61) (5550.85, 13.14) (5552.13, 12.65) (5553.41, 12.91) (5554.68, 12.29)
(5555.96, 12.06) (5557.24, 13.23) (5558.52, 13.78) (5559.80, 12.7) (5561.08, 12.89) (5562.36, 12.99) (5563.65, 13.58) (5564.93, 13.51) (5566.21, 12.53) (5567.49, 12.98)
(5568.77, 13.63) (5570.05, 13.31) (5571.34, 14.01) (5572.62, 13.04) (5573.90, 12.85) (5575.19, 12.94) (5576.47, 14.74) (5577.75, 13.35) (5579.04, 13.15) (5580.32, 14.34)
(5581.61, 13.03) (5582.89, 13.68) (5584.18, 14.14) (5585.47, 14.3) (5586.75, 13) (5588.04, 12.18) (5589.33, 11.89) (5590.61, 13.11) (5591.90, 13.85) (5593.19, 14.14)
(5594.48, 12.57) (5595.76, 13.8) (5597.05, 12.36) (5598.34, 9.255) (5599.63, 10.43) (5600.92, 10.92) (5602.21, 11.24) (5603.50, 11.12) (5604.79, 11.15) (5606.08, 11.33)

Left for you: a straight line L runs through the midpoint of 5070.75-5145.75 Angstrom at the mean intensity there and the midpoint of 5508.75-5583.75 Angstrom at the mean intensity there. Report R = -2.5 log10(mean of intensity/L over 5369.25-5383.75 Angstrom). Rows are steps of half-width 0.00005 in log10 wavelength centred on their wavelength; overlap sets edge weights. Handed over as -0.245 mag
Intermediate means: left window 9.4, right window 12.5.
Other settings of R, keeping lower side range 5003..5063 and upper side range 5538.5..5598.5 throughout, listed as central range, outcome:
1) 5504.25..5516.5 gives 0.118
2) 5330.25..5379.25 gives -0.216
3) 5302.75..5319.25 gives -0.231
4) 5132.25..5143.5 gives -0.120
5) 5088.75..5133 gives -0.053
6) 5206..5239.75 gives -0.091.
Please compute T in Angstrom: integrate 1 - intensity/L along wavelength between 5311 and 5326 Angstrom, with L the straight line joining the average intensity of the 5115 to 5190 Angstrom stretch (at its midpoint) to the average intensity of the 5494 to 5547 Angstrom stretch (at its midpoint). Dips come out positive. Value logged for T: -4.23 Angstrom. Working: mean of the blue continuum 8.82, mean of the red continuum 11.8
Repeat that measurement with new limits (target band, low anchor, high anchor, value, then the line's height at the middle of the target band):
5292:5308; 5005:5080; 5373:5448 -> 0.3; 13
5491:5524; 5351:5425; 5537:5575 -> 3.4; 13.2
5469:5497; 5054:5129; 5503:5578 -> -2.2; 11.9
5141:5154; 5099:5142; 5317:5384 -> 0.6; 9.93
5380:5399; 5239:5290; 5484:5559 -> -4.4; 11.8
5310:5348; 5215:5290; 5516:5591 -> -2.6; 11.8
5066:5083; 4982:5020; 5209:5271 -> -0.8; 8.76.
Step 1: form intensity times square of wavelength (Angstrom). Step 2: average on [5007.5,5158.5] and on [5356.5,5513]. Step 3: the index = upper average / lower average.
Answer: 1.7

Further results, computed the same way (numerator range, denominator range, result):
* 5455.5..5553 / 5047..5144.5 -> 1.51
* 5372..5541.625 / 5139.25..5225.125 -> 1.69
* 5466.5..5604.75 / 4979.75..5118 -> 1.74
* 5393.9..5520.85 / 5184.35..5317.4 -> 1.28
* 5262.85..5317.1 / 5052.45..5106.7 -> 1.44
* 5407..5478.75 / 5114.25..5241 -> 1.61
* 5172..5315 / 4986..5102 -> 1.33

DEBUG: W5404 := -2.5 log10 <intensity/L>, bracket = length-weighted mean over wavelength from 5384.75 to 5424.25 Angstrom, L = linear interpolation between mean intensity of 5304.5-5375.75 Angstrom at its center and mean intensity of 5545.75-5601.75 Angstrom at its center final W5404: -0.131 mag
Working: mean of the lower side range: 13.1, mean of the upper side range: 12.9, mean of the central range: 14.7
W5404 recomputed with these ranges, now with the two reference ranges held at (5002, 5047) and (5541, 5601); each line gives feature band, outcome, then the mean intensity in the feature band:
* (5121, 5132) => -0.036 mag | 9.11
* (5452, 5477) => 0.050 mag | 11.4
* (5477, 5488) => -0.079 mag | 13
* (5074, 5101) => -0.102 mag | 9.29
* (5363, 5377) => -0.210 mag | 13.4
